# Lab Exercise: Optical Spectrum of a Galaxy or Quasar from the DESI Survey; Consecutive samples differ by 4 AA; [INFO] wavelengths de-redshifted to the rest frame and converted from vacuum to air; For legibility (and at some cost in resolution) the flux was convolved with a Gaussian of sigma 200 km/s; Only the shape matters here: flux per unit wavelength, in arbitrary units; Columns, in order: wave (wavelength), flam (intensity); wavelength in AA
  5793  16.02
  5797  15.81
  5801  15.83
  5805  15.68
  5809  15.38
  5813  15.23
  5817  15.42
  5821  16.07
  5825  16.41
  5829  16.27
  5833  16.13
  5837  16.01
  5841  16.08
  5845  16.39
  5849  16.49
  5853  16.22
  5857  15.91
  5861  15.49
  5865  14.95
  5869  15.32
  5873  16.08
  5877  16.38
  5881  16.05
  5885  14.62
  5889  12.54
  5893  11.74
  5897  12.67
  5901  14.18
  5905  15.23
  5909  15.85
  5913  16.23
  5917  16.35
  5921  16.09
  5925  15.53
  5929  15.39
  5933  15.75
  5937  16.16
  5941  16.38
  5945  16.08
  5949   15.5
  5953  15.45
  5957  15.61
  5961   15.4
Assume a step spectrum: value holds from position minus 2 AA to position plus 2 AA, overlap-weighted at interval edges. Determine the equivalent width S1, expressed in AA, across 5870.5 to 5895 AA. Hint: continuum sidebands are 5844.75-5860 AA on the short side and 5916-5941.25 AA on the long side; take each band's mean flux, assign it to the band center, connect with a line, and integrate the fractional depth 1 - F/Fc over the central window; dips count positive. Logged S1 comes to 2.3 AA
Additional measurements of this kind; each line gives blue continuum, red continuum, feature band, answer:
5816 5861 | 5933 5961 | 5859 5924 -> 4.0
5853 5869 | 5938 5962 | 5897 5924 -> 0.4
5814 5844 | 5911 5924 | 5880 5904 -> 3.8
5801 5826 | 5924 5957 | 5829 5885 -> -0.8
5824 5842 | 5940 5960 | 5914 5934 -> 0.0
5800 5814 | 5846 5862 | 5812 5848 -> -0.5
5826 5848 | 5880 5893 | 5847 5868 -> -0.8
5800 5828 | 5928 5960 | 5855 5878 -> 0.1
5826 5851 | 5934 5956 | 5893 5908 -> 2.0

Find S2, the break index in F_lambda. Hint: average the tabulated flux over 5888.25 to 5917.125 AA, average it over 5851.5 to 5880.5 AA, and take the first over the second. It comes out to 0.91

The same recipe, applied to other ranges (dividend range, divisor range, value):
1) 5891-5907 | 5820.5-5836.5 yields 0.83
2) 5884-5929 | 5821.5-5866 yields 0.91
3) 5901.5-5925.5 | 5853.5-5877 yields 1.01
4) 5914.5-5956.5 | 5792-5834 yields 1.00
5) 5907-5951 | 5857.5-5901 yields 1.09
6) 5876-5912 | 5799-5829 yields 0.91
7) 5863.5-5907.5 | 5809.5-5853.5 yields 0.91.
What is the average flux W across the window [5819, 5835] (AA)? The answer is 16.2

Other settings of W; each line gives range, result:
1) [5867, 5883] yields 16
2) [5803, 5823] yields 15.6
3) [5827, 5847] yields 16.2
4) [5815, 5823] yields 15.7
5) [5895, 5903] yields 13.4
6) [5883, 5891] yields 13.6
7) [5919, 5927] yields 15.8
